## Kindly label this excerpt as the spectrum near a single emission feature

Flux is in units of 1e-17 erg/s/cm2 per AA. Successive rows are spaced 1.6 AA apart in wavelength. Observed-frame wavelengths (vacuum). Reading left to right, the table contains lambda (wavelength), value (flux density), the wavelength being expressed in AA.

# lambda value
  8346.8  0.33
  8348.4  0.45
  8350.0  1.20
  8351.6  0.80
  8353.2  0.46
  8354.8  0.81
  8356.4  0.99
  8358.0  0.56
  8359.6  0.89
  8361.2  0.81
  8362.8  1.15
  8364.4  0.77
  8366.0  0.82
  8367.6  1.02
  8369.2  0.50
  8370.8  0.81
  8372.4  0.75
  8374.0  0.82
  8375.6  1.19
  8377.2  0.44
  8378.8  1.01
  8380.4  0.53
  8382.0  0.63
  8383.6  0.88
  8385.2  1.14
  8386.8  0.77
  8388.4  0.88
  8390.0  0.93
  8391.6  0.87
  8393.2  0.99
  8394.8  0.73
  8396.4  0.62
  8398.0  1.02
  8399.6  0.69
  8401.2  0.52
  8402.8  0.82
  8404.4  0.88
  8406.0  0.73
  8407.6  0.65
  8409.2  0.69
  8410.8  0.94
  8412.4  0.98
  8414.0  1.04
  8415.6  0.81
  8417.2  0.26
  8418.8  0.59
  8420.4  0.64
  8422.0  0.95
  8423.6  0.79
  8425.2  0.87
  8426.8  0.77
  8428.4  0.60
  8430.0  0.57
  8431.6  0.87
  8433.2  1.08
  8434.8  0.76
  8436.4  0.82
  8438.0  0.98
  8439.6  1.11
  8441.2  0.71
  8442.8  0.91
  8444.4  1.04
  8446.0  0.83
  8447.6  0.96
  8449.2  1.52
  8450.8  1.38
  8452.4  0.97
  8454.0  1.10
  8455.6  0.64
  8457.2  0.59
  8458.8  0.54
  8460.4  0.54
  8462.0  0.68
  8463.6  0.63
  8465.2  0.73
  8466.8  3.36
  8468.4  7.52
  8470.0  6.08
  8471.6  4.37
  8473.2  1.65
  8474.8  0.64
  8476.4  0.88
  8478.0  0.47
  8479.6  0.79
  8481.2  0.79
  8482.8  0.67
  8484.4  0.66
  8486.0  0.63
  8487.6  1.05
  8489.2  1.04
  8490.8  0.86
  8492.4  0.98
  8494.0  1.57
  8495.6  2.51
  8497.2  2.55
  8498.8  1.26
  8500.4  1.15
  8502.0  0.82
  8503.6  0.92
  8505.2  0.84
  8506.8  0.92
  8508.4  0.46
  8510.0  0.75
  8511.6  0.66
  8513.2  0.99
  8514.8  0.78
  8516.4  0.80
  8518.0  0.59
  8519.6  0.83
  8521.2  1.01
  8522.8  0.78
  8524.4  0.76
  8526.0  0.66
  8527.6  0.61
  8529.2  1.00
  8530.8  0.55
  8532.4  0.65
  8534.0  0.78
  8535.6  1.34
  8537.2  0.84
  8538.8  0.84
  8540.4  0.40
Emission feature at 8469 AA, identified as Halpha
